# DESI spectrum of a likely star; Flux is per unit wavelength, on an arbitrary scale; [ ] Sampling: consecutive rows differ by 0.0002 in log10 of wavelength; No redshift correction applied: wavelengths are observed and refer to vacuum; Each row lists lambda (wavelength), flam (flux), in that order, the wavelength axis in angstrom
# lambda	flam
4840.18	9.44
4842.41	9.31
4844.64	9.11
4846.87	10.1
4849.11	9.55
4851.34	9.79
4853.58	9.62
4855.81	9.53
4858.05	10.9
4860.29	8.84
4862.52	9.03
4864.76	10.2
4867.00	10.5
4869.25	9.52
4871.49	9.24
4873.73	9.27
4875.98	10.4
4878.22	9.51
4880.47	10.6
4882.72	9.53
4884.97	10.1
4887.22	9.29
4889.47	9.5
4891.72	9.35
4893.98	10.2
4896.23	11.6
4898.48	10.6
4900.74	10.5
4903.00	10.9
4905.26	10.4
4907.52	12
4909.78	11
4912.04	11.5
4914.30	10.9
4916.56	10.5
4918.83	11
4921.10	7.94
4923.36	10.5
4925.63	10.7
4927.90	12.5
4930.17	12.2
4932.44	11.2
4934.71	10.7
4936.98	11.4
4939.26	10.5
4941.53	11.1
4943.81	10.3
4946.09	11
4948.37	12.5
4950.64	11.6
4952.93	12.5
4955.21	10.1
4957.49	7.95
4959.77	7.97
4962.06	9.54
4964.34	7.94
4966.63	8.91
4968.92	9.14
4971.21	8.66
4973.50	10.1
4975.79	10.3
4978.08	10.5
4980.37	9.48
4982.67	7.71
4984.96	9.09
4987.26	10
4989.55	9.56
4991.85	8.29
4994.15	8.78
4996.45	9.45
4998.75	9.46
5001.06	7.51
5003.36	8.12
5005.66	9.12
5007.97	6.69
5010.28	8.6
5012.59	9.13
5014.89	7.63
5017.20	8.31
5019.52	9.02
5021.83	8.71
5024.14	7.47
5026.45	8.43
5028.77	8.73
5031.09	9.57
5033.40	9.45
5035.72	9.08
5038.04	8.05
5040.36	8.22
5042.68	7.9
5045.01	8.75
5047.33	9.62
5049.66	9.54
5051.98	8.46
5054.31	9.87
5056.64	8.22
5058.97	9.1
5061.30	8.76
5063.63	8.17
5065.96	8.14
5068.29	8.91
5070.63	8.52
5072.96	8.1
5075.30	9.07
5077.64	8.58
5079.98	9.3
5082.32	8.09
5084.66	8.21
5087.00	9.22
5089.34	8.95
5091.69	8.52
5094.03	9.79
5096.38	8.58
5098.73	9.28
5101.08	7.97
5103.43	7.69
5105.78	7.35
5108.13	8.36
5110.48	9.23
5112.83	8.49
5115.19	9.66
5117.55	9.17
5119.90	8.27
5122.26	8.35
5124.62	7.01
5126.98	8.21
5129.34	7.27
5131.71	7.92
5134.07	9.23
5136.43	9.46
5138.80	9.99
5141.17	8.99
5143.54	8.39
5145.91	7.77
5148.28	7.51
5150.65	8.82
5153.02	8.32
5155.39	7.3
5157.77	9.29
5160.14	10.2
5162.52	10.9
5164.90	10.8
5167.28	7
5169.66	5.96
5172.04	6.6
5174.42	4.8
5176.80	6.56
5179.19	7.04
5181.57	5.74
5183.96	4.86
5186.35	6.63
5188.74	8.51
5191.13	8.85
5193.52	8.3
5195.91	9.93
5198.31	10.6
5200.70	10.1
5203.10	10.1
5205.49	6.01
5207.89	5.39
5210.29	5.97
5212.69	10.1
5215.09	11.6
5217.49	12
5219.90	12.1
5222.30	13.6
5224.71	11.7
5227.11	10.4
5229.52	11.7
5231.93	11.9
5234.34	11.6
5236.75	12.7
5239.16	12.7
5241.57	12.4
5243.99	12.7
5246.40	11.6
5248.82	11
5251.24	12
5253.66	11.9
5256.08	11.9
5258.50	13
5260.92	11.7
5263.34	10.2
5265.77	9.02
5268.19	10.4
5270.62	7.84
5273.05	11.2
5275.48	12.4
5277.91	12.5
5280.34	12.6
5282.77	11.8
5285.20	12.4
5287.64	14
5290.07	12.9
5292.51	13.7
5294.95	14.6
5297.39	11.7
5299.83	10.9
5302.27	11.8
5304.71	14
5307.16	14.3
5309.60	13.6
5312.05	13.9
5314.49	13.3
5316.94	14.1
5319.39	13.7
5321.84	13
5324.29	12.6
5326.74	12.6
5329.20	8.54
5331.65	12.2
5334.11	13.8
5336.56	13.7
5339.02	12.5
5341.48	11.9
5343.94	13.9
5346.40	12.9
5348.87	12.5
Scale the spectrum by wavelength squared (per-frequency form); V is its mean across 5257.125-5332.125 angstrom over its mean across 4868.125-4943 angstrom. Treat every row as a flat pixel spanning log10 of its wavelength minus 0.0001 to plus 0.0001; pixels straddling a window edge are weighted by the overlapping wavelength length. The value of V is 1.4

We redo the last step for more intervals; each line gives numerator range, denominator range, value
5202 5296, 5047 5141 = 1.40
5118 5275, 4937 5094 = 1.12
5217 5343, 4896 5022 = 1.41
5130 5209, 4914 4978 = 0.86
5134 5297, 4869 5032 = 1.15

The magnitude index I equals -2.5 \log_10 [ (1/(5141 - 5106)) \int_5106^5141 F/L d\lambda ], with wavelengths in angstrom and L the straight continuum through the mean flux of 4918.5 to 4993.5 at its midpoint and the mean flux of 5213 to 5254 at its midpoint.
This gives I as 0.29 mag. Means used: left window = 10.1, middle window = 8.59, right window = 11.9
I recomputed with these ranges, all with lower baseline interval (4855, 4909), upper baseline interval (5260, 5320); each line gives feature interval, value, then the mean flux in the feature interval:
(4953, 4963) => 0.14 mag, 9.27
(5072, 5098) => 0.26 mag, 8.78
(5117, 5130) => 0.38 mag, 8.03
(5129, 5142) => 0.28 mag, 8.9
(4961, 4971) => 0.19 mag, 8.86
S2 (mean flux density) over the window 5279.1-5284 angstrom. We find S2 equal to 12.2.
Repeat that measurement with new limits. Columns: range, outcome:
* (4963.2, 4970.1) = 8.66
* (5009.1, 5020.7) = 8.53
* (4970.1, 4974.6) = 9.38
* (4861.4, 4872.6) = 9.7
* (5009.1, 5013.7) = 8.84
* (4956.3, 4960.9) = 7.99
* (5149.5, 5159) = 8.45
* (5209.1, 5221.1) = 10.4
